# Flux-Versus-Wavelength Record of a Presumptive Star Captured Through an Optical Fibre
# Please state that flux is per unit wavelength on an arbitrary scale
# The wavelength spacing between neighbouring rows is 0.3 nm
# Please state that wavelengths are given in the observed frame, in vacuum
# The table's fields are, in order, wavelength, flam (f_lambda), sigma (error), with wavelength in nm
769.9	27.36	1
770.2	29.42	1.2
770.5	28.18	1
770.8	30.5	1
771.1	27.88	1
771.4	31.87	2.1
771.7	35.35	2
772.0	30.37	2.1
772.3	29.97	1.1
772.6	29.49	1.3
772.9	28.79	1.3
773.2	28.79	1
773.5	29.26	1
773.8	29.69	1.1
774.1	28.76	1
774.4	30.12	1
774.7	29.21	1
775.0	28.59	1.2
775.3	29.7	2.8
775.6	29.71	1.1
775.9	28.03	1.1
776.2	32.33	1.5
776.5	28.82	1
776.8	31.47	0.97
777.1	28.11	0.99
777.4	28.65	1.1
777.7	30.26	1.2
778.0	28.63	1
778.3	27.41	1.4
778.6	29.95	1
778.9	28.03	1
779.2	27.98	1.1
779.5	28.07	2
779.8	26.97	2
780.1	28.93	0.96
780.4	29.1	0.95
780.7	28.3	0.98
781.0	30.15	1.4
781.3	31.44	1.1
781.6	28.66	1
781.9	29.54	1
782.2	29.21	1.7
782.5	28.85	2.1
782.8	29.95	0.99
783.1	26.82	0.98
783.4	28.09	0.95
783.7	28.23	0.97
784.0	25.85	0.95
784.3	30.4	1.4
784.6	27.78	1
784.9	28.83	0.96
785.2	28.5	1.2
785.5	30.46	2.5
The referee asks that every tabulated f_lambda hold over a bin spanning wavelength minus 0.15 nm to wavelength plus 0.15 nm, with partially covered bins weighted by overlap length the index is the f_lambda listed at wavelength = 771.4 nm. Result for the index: 31.87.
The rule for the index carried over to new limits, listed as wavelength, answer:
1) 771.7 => 35.35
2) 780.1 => 28.93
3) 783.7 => 28.23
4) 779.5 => 28.07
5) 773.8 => 29.69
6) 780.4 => 29.1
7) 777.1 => 28.11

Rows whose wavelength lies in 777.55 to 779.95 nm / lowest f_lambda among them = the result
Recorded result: 26.97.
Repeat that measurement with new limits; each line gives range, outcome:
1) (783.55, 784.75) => 25.85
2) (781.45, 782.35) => 28.66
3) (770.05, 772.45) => 27.88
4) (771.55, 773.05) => 28.79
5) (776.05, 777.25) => 28.11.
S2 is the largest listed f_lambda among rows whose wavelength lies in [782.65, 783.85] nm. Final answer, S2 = 29.95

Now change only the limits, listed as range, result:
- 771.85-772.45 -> 30.37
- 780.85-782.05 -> 31.44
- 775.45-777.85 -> 32.33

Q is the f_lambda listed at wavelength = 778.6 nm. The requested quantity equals 29.95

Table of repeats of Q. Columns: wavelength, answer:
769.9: 27.36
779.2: 27.98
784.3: 30.4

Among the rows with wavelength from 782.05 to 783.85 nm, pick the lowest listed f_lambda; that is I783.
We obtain 26.82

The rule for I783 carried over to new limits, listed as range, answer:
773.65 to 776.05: 28.03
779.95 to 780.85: 28.3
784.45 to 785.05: 27.78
